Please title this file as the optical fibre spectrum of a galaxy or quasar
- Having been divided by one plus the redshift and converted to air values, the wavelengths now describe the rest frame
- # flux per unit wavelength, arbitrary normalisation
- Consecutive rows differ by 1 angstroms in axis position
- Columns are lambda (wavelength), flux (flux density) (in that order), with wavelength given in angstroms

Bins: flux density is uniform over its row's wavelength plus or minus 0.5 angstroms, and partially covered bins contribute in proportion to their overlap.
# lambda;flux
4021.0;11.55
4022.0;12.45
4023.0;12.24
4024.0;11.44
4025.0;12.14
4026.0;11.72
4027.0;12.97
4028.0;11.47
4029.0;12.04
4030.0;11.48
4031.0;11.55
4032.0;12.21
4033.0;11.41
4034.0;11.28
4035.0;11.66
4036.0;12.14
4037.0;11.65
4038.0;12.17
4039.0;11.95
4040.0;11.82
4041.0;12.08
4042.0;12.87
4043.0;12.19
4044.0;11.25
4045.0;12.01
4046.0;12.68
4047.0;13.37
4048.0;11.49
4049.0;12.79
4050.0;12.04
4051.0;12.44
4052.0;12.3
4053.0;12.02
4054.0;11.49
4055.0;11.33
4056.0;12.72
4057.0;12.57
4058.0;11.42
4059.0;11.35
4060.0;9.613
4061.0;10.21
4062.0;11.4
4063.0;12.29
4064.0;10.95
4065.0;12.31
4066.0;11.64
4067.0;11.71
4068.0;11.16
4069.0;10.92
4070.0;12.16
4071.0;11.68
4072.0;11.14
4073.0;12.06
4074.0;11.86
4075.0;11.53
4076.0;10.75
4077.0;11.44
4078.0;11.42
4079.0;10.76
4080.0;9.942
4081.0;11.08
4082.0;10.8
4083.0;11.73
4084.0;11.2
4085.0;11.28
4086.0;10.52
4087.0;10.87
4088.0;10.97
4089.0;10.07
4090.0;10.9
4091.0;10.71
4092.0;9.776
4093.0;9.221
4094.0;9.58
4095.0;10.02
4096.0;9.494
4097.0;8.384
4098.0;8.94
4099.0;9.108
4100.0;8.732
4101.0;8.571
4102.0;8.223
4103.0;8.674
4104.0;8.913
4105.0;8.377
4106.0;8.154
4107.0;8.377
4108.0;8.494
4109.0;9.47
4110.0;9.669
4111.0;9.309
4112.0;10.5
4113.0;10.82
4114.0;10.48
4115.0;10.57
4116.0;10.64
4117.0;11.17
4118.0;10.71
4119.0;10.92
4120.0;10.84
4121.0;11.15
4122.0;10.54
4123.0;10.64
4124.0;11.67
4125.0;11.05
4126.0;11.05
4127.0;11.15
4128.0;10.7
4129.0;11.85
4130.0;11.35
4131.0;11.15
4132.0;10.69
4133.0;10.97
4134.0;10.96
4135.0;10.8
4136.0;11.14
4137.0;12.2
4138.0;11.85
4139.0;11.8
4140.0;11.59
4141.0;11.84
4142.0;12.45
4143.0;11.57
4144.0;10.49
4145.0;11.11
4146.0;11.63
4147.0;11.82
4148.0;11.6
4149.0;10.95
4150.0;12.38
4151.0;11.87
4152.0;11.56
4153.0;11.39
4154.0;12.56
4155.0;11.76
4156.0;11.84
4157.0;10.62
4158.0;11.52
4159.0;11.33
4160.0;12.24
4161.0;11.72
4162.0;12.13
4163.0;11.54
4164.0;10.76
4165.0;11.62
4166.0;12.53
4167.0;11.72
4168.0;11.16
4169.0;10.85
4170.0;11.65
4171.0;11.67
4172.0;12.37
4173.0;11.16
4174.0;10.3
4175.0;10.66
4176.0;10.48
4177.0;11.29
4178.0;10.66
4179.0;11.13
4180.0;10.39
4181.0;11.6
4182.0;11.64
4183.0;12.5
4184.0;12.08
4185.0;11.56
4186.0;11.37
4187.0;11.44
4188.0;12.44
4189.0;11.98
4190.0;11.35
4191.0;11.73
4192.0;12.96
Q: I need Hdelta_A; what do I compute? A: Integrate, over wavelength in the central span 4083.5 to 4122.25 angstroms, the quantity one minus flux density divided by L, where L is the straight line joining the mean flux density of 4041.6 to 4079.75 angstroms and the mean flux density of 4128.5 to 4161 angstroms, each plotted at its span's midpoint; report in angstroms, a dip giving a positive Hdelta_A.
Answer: 5.9 angstroms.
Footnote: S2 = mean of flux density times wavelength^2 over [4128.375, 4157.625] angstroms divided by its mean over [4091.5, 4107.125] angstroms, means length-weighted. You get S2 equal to 1.32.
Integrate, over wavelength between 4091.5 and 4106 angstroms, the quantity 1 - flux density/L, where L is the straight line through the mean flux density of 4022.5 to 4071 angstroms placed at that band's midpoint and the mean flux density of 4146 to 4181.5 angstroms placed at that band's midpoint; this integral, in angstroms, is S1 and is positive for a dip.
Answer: 3.3 angstroms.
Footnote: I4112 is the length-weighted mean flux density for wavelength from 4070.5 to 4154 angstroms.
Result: 10.7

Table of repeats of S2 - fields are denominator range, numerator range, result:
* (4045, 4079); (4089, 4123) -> 0.85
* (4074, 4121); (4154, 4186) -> 1.18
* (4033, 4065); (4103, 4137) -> 0.91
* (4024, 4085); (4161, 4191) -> 1.04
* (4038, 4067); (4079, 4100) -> 0.87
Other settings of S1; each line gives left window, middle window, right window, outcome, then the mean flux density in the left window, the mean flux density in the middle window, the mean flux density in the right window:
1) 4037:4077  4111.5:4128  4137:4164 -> 1.2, 11.8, 10.9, 11.7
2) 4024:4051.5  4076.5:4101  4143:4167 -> 3.3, 12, 10.3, 11.6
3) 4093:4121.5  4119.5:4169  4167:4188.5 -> -4.4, 9.58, 11.4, 11.4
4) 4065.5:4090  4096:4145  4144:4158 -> 4.4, 11.2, 10.4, 11.6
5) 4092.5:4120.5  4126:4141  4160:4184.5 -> -1.5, 9.51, 11.3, 11.4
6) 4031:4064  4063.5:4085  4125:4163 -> 0.8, 11.9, 11.3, 11.5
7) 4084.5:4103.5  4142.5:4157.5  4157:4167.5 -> -0.3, 9.69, 11.5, 11.7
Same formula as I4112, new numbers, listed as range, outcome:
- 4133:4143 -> 11.6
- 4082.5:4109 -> 9.59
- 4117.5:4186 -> 11.4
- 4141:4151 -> 11.6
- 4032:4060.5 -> 11.9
